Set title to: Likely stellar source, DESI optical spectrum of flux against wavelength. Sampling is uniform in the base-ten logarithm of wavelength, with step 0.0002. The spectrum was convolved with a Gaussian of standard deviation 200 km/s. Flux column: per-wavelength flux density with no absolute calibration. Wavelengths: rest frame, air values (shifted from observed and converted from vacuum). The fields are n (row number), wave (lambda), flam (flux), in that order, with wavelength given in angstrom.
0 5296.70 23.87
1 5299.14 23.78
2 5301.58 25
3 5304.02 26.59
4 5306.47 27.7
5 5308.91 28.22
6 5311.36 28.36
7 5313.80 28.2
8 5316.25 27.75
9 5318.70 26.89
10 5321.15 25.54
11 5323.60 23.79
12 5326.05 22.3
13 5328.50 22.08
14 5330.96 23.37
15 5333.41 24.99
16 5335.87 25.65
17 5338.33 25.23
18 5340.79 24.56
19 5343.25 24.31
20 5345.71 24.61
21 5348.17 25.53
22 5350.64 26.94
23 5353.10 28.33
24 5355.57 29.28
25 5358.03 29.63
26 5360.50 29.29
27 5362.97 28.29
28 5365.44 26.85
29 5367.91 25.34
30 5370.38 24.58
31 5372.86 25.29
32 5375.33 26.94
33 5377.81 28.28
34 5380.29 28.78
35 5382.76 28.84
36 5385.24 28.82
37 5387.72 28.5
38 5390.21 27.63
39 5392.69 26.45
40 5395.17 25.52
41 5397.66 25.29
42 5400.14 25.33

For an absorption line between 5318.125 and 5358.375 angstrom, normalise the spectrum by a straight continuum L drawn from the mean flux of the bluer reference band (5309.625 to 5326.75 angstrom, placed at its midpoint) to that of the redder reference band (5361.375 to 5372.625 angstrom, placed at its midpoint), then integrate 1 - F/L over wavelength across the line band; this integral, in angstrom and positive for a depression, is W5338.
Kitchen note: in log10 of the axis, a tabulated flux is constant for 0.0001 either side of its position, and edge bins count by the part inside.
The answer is 1.4 angstrom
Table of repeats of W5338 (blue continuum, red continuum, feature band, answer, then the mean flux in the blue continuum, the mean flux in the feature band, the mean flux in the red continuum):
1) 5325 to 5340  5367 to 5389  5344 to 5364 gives -1.6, 24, 27.7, 27.3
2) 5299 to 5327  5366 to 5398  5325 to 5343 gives 1.7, 26.3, 24.1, 27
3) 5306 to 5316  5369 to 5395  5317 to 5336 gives 2.5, 28.1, 24.3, 27.3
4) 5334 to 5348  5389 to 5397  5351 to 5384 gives -2.5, 24.9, 27.7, 26.4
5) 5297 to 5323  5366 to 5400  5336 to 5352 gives 0.9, 26.6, 25.3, 26.9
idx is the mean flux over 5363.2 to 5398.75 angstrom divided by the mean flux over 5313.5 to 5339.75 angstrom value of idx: 1.08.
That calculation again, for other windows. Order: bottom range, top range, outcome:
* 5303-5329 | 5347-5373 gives 1.04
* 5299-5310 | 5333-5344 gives 0.94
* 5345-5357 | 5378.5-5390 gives 1.06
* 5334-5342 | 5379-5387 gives 1.15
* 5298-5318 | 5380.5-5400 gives 1.01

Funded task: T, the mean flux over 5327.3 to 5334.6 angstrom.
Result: 23.5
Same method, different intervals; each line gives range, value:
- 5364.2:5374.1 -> 25.5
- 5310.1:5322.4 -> 27.3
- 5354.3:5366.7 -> 28.7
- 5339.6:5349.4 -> 24.8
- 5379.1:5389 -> 28.7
